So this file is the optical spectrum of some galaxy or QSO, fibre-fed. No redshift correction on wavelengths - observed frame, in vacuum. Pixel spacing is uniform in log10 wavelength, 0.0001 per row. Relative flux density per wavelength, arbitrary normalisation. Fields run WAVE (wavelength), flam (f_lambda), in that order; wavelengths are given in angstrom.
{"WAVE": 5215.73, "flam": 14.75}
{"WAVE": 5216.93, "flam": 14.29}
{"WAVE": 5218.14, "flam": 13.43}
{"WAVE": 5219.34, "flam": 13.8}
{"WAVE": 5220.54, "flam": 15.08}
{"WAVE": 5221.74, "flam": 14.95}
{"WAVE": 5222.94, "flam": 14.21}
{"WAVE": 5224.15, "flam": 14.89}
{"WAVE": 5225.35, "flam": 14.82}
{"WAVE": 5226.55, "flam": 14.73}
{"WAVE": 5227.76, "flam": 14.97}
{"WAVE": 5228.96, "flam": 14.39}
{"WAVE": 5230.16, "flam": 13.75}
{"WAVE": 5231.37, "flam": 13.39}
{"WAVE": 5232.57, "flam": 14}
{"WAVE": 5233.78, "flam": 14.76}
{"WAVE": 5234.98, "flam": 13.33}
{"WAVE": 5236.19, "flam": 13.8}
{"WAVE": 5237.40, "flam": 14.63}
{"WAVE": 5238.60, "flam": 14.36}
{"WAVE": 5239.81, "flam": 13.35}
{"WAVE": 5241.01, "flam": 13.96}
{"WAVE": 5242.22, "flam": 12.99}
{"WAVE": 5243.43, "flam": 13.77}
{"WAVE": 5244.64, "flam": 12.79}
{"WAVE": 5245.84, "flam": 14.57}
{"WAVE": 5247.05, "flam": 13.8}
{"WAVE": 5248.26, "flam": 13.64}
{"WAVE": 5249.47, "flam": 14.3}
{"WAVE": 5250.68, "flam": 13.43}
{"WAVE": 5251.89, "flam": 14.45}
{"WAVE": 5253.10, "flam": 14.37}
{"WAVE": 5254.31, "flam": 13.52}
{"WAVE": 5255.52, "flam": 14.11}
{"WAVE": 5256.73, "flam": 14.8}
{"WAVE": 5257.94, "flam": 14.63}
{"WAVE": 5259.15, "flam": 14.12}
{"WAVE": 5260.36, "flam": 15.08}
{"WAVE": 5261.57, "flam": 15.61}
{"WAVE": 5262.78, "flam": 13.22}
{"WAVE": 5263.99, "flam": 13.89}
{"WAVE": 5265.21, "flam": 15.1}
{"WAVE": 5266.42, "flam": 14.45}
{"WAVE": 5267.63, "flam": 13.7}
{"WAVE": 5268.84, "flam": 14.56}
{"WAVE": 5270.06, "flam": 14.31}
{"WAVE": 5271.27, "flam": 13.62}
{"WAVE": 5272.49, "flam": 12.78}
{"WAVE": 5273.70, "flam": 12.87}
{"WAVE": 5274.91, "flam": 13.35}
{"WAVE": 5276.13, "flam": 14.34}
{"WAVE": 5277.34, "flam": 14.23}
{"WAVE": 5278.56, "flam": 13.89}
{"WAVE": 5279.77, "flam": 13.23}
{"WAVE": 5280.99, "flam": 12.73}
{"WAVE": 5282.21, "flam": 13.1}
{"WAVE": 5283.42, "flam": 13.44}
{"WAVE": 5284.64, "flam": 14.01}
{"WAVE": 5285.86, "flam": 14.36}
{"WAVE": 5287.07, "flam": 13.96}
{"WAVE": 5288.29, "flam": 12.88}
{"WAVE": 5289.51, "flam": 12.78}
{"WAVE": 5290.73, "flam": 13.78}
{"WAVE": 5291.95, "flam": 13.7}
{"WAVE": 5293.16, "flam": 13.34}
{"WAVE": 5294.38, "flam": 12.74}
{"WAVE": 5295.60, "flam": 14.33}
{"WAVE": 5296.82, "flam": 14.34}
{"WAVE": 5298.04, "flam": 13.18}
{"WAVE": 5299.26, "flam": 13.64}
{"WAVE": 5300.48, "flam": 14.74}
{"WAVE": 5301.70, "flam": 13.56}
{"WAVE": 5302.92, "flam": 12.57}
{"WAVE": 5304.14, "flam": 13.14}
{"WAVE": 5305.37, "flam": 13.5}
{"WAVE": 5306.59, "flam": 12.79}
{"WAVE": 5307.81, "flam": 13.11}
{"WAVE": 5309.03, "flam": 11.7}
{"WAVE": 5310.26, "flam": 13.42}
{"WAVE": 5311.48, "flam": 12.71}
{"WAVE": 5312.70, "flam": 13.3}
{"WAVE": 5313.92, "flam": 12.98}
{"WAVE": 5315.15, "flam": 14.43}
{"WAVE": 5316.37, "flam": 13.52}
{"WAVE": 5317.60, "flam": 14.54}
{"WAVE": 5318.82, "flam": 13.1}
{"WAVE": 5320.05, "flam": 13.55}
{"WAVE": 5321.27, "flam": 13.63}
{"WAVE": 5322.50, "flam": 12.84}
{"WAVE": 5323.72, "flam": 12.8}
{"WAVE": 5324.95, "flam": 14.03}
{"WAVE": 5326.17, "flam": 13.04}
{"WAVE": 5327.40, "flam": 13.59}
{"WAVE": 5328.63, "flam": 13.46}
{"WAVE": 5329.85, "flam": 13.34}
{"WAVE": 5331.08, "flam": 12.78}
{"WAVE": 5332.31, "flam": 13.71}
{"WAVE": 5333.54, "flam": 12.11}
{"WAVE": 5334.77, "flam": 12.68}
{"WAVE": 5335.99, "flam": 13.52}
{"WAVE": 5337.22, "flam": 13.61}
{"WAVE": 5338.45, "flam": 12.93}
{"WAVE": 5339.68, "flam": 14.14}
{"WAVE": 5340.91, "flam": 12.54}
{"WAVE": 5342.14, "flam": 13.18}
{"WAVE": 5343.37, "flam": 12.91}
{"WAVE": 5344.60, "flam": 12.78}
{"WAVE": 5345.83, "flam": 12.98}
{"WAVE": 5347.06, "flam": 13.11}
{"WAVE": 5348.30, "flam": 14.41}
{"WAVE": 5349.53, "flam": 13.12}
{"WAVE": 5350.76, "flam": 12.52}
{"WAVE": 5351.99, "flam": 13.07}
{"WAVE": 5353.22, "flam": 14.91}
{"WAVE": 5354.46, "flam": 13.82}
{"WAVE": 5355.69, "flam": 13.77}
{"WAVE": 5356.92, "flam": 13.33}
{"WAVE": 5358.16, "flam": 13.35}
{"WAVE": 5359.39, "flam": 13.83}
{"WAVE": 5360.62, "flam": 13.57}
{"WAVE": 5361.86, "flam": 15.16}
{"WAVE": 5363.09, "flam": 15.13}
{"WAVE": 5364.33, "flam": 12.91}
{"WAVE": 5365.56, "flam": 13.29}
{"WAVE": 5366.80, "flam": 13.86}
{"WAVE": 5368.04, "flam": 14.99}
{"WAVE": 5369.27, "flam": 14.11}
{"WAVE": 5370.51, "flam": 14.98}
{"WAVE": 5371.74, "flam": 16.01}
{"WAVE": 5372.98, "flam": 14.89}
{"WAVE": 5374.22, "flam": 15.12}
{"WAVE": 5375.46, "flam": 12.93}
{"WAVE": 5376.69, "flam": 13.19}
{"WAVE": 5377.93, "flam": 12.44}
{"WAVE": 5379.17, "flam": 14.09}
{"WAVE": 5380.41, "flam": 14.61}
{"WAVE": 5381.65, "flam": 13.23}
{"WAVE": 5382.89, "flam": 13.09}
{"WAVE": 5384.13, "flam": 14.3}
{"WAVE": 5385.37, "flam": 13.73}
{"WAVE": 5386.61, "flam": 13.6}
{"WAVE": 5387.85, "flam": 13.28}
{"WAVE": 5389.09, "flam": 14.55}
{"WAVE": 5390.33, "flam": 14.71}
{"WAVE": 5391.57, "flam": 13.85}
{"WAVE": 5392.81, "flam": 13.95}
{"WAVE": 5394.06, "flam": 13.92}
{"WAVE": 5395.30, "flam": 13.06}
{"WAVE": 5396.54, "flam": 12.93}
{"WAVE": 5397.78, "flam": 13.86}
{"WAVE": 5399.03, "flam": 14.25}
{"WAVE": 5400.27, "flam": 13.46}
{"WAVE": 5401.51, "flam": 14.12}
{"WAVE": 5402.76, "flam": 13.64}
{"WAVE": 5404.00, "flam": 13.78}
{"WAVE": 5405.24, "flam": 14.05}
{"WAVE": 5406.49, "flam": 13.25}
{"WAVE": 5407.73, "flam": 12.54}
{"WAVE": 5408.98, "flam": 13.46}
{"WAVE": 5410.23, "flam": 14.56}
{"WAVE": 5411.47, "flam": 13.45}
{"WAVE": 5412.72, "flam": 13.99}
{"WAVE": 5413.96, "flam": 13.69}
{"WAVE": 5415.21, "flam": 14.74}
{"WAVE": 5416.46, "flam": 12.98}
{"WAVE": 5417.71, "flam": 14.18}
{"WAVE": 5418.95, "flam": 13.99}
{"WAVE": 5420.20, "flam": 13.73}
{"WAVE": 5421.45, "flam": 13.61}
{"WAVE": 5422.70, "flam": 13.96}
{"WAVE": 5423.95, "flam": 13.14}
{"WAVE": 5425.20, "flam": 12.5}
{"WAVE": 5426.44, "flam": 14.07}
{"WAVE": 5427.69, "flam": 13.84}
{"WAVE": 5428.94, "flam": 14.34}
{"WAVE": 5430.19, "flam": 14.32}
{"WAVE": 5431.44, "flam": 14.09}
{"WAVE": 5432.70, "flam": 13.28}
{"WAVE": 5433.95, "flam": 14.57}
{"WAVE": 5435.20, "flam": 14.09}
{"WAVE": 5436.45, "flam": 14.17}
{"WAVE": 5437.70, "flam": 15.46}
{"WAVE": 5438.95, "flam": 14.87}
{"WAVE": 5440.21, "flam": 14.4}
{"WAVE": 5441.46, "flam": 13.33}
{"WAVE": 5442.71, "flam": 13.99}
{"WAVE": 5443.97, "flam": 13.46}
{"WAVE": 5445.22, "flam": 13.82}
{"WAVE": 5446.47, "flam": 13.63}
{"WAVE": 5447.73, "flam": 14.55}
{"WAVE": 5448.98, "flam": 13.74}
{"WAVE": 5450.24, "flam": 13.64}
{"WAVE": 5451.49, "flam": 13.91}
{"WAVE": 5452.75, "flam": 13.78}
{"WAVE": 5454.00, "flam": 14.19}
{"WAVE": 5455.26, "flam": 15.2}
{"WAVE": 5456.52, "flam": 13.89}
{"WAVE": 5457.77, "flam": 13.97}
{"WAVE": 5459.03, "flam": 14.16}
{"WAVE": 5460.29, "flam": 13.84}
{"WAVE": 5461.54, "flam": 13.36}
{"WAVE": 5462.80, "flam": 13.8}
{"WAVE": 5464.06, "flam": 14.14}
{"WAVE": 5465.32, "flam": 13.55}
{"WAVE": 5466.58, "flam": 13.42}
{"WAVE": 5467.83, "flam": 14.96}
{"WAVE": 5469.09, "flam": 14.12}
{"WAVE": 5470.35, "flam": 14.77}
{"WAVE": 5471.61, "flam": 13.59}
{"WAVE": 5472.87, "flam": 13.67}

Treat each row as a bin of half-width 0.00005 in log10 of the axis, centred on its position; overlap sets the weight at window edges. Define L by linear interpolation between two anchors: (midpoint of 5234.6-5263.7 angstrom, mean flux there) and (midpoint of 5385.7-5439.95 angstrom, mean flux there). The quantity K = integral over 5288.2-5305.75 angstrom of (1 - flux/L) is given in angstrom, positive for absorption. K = 0.60 angstrom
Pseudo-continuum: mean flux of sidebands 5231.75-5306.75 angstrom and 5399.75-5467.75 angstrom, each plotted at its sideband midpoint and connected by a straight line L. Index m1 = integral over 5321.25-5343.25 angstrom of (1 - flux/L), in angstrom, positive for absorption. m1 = 1.0 angstrom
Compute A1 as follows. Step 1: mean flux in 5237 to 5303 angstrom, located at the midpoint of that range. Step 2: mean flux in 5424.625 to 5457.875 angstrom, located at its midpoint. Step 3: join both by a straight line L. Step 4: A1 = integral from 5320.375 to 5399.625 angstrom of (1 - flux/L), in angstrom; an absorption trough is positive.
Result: 1.7 angstrom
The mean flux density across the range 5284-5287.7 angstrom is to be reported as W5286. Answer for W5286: 14.1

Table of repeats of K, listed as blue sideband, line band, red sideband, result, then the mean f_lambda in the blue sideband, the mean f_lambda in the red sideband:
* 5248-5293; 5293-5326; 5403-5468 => 1.2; 13.9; 13.9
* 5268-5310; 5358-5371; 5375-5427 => -0.5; 13.5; 13.7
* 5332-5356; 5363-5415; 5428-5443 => -0.5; 13.3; 14.2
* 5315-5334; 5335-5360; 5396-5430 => 0.2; 13.4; 13.7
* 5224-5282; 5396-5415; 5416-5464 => 0.4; 14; 13.9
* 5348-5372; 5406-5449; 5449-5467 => 0.2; 14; 13.9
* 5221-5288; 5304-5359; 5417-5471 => 2.8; 14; 14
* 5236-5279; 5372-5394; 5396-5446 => 0.0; 14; 13.9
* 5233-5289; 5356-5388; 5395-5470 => -0.2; 13.9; 13.9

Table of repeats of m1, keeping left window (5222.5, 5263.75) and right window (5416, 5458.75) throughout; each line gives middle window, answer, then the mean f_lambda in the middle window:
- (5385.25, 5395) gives 0.1 angstrom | 13.9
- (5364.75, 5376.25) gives -0.3 angstrom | 14.4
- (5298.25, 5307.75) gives 0.5 angstrom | 13.4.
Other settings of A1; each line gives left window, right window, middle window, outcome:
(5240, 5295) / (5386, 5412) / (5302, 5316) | 0.73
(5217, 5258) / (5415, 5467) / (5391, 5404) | 0.25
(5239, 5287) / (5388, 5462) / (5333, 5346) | 0.81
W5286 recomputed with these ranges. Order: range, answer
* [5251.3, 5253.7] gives 14.4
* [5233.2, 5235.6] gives 14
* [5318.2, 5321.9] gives 13.4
